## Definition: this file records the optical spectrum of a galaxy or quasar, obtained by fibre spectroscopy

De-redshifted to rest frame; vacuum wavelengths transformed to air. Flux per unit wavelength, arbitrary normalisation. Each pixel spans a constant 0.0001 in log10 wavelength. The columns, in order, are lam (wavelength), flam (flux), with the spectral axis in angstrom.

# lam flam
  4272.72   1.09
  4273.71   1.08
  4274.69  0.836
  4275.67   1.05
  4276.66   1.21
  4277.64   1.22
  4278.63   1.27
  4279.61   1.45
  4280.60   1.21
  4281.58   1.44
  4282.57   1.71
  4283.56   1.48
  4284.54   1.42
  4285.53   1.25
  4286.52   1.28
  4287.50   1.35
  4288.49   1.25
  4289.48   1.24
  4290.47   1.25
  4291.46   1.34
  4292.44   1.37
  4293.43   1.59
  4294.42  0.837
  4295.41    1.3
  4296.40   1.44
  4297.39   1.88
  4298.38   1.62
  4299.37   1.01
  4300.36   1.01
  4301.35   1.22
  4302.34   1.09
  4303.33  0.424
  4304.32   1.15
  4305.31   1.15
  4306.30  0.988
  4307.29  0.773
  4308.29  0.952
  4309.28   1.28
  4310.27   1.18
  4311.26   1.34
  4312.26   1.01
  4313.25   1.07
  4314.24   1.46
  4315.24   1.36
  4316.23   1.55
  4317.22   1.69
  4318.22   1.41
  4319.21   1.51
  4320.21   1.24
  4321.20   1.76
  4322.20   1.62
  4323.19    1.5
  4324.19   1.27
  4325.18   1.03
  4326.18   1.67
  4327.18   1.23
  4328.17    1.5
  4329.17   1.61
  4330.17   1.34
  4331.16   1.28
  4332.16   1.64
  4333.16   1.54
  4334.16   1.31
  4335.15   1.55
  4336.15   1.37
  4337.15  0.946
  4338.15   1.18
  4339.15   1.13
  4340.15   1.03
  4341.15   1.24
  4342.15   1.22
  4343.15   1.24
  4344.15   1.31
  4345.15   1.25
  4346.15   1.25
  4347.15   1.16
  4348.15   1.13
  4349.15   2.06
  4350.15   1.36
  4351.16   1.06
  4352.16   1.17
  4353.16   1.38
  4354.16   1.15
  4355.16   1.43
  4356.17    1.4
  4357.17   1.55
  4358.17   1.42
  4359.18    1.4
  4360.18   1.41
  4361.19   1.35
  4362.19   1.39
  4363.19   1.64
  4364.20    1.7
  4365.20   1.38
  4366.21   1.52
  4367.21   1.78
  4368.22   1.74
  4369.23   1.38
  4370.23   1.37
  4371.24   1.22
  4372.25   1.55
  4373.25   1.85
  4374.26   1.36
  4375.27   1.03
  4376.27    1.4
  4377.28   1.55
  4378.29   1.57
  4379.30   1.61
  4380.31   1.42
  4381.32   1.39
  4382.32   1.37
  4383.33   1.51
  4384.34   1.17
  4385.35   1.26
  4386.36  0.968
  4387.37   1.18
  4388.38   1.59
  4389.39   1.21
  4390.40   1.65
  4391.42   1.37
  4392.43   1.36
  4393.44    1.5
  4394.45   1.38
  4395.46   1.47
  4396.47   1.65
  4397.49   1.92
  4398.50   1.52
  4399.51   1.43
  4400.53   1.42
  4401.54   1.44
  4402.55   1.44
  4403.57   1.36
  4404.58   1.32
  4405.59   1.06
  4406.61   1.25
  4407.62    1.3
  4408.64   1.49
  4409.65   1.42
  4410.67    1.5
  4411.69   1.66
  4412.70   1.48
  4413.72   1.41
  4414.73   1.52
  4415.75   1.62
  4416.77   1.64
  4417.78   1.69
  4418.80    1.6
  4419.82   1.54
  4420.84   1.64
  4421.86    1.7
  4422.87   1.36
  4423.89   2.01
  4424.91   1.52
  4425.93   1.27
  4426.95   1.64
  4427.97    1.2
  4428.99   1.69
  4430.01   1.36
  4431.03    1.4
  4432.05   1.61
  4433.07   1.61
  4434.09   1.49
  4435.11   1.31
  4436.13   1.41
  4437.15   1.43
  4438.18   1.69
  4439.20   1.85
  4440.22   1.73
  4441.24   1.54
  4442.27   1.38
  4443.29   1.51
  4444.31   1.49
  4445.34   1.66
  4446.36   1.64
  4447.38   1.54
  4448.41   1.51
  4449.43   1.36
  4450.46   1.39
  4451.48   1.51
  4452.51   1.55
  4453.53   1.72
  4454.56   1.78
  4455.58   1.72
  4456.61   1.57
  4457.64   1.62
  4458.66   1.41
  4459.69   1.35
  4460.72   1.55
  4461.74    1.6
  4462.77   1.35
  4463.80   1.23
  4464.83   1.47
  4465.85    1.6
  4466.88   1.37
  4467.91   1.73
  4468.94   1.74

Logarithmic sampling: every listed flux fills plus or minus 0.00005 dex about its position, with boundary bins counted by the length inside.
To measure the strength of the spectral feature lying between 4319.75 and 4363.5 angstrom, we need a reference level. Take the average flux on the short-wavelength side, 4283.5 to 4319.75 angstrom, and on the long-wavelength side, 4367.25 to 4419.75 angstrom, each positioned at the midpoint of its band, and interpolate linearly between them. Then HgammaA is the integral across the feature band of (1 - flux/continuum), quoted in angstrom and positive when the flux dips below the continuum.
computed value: -0.61 angstrom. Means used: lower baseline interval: 1.25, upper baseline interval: 1.45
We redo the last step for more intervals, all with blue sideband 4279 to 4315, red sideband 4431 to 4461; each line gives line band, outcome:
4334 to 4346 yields 0.9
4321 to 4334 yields -1.4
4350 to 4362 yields 0.2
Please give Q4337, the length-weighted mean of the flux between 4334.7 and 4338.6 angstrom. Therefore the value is 1.26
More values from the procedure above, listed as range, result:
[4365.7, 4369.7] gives 1.6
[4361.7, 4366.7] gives 1.53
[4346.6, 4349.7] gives 1.45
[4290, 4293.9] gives 1.39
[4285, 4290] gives 1.27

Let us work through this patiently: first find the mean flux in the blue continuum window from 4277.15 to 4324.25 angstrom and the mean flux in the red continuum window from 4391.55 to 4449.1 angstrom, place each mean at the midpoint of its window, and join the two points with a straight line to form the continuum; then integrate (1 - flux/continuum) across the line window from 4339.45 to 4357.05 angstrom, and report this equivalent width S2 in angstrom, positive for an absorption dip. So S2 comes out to 1.18 angstrom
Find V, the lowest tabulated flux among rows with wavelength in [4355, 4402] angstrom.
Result 0.968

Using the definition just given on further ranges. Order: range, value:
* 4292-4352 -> 0.424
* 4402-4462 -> 1.06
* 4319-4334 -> 1.03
